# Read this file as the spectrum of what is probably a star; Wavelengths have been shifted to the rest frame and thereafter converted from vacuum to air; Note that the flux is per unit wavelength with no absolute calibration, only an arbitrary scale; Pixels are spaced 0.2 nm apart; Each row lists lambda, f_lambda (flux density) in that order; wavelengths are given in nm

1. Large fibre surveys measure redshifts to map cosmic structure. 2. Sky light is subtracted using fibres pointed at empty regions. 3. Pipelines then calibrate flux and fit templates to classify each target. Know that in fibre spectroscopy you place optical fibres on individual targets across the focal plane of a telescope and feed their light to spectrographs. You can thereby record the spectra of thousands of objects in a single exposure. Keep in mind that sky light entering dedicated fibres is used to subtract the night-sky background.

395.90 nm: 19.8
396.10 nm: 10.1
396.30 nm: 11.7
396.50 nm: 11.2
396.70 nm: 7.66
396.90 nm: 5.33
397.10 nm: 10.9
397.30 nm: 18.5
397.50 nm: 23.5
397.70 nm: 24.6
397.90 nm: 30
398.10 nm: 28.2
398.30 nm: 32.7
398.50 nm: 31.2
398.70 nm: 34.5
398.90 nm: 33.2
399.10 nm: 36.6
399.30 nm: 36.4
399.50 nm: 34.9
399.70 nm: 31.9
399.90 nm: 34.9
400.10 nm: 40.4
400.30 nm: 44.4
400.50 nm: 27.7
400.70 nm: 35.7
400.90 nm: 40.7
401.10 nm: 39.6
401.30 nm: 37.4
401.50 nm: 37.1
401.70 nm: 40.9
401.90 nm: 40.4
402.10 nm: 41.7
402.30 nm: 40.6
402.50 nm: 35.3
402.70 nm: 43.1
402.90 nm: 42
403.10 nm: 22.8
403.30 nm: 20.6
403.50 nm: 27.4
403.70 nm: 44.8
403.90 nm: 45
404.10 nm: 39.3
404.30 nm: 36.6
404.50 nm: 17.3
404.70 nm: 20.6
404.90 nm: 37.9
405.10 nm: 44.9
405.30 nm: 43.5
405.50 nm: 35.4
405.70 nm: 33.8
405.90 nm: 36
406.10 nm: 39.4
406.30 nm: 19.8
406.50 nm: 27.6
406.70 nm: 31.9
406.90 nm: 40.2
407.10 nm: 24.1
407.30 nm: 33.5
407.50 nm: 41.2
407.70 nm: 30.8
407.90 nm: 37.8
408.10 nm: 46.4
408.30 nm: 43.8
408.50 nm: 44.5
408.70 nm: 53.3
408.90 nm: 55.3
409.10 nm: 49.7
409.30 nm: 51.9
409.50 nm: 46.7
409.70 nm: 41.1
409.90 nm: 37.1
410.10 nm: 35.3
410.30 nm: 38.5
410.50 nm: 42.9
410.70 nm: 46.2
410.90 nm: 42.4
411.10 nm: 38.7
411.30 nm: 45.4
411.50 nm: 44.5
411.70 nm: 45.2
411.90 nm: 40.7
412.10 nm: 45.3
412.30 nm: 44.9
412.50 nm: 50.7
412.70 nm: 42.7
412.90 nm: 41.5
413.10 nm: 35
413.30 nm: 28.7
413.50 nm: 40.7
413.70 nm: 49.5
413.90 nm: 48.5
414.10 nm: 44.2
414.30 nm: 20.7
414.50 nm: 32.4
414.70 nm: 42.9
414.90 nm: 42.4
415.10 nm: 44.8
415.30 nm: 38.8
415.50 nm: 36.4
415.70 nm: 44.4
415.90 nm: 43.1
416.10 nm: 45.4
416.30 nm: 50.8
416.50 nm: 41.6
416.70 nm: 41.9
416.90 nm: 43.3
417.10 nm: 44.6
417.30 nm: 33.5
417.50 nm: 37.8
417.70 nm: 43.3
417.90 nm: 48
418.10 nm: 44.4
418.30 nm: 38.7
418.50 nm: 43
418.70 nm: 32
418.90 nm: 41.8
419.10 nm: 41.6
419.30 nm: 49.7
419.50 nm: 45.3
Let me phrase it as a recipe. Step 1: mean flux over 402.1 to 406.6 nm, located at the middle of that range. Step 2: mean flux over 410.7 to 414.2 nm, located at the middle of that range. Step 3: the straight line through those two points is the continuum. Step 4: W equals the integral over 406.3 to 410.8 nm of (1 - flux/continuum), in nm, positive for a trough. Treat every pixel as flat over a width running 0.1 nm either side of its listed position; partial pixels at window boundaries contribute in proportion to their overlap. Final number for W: -0.17 nm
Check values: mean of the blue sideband 34.4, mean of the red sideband 43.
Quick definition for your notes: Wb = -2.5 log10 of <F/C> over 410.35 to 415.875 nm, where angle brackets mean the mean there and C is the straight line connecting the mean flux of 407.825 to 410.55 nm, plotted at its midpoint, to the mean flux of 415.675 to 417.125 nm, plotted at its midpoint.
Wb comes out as 0.08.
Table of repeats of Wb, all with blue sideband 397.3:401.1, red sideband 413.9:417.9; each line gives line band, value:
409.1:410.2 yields -0.13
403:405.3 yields 0.08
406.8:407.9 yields 0.08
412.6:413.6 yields 0.06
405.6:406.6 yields 0.16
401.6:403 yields -0.17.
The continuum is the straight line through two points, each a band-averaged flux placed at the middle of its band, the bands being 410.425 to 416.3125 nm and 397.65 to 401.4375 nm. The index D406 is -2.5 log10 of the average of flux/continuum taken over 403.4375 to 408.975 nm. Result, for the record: 0.038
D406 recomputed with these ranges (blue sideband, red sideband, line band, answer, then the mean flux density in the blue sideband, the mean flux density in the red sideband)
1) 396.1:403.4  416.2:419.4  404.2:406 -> 0.00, 30.5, 42.2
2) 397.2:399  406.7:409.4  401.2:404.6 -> -0.03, 28.5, 42.1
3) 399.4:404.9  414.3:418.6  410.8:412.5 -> -0.11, 35.7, 41.5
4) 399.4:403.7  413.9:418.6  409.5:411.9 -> -0.06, 36.4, 41.3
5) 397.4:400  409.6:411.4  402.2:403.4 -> 0.02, 31.7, 40.8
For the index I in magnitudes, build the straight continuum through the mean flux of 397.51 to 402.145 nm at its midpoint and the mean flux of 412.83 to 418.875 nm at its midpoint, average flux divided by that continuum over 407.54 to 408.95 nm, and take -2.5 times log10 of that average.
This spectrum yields -0.16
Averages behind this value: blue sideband 35.1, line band 44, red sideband 40.8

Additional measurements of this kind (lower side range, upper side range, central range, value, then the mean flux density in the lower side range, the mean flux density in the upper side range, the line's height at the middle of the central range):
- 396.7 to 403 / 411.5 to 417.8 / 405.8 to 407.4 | 0.17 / 33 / 41.5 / 36.9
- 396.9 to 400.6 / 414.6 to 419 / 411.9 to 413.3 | -0.08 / 30.1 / 42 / 39.2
